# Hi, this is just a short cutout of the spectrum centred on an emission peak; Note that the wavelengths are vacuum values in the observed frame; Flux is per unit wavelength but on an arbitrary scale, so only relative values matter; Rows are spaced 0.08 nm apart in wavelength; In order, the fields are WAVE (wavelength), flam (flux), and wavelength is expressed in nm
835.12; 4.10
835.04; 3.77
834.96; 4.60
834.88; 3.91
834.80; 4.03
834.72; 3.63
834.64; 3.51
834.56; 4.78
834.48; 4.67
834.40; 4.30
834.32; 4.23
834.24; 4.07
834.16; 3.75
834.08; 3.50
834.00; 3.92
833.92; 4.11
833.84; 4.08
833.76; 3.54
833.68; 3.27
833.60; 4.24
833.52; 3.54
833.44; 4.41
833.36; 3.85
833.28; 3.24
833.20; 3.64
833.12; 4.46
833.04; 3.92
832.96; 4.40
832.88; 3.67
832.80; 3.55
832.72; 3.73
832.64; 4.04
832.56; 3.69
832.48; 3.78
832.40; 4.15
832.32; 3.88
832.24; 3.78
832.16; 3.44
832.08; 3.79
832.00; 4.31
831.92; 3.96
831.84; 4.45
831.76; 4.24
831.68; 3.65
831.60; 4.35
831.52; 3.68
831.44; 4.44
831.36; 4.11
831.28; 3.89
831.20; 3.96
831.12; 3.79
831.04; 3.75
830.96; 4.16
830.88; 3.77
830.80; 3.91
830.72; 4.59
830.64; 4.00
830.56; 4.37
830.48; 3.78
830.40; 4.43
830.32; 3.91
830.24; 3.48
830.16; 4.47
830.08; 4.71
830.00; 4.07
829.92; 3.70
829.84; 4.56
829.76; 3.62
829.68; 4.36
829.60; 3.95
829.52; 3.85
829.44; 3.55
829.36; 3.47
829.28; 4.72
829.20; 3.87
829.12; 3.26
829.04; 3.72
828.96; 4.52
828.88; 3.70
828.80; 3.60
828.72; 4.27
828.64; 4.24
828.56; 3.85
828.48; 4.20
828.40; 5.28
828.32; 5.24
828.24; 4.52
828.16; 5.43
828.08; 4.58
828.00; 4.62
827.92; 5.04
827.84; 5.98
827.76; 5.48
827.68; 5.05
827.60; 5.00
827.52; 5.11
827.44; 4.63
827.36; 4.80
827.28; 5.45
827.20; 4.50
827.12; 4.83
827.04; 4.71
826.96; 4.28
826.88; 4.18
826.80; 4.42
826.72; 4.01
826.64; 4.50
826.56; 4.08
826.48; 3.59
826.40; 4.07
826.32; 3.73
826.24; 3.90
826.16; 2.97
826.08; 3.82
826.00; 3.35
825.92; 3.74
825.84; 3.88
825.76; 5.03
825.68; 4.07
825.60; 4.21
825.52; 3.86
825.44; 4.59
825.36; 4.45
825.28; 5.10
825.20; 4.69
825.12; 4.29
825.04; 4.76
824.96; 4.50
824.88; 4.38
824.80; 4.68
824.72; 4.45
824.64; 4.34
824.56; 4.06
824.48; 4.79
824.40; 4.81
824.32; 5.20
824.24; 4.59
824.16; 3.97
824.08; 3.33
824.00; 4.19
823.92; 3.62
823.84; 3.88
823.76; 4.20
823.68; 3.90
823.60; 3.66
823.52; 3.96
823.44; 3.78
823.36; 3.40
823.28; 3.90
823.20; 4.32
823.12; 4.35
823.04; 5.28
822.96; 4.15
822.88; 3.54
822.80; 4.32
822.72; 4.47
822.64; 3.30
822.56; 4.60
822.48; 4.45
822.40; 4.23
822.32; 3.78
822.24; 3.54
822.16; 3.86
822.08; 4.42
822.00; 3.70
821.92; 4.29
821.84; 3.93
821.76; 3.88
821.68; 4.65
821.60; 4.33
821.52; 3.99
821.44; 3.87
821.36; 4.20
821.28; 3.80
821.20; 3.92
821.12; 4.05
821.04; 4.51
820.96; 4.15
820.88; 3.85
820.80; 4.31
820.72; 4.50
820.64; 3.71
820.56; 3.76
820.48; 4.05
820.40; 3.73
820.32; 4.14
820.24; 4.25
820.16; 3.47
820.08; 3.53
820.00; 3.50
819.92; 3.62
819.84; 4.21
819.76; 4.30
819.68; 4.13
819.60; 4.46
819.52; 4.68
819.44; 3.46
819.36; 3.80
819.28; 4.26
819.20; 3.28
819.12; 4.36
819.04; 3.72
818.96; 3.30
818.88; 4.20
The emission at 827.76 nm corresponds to [N II] 6583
